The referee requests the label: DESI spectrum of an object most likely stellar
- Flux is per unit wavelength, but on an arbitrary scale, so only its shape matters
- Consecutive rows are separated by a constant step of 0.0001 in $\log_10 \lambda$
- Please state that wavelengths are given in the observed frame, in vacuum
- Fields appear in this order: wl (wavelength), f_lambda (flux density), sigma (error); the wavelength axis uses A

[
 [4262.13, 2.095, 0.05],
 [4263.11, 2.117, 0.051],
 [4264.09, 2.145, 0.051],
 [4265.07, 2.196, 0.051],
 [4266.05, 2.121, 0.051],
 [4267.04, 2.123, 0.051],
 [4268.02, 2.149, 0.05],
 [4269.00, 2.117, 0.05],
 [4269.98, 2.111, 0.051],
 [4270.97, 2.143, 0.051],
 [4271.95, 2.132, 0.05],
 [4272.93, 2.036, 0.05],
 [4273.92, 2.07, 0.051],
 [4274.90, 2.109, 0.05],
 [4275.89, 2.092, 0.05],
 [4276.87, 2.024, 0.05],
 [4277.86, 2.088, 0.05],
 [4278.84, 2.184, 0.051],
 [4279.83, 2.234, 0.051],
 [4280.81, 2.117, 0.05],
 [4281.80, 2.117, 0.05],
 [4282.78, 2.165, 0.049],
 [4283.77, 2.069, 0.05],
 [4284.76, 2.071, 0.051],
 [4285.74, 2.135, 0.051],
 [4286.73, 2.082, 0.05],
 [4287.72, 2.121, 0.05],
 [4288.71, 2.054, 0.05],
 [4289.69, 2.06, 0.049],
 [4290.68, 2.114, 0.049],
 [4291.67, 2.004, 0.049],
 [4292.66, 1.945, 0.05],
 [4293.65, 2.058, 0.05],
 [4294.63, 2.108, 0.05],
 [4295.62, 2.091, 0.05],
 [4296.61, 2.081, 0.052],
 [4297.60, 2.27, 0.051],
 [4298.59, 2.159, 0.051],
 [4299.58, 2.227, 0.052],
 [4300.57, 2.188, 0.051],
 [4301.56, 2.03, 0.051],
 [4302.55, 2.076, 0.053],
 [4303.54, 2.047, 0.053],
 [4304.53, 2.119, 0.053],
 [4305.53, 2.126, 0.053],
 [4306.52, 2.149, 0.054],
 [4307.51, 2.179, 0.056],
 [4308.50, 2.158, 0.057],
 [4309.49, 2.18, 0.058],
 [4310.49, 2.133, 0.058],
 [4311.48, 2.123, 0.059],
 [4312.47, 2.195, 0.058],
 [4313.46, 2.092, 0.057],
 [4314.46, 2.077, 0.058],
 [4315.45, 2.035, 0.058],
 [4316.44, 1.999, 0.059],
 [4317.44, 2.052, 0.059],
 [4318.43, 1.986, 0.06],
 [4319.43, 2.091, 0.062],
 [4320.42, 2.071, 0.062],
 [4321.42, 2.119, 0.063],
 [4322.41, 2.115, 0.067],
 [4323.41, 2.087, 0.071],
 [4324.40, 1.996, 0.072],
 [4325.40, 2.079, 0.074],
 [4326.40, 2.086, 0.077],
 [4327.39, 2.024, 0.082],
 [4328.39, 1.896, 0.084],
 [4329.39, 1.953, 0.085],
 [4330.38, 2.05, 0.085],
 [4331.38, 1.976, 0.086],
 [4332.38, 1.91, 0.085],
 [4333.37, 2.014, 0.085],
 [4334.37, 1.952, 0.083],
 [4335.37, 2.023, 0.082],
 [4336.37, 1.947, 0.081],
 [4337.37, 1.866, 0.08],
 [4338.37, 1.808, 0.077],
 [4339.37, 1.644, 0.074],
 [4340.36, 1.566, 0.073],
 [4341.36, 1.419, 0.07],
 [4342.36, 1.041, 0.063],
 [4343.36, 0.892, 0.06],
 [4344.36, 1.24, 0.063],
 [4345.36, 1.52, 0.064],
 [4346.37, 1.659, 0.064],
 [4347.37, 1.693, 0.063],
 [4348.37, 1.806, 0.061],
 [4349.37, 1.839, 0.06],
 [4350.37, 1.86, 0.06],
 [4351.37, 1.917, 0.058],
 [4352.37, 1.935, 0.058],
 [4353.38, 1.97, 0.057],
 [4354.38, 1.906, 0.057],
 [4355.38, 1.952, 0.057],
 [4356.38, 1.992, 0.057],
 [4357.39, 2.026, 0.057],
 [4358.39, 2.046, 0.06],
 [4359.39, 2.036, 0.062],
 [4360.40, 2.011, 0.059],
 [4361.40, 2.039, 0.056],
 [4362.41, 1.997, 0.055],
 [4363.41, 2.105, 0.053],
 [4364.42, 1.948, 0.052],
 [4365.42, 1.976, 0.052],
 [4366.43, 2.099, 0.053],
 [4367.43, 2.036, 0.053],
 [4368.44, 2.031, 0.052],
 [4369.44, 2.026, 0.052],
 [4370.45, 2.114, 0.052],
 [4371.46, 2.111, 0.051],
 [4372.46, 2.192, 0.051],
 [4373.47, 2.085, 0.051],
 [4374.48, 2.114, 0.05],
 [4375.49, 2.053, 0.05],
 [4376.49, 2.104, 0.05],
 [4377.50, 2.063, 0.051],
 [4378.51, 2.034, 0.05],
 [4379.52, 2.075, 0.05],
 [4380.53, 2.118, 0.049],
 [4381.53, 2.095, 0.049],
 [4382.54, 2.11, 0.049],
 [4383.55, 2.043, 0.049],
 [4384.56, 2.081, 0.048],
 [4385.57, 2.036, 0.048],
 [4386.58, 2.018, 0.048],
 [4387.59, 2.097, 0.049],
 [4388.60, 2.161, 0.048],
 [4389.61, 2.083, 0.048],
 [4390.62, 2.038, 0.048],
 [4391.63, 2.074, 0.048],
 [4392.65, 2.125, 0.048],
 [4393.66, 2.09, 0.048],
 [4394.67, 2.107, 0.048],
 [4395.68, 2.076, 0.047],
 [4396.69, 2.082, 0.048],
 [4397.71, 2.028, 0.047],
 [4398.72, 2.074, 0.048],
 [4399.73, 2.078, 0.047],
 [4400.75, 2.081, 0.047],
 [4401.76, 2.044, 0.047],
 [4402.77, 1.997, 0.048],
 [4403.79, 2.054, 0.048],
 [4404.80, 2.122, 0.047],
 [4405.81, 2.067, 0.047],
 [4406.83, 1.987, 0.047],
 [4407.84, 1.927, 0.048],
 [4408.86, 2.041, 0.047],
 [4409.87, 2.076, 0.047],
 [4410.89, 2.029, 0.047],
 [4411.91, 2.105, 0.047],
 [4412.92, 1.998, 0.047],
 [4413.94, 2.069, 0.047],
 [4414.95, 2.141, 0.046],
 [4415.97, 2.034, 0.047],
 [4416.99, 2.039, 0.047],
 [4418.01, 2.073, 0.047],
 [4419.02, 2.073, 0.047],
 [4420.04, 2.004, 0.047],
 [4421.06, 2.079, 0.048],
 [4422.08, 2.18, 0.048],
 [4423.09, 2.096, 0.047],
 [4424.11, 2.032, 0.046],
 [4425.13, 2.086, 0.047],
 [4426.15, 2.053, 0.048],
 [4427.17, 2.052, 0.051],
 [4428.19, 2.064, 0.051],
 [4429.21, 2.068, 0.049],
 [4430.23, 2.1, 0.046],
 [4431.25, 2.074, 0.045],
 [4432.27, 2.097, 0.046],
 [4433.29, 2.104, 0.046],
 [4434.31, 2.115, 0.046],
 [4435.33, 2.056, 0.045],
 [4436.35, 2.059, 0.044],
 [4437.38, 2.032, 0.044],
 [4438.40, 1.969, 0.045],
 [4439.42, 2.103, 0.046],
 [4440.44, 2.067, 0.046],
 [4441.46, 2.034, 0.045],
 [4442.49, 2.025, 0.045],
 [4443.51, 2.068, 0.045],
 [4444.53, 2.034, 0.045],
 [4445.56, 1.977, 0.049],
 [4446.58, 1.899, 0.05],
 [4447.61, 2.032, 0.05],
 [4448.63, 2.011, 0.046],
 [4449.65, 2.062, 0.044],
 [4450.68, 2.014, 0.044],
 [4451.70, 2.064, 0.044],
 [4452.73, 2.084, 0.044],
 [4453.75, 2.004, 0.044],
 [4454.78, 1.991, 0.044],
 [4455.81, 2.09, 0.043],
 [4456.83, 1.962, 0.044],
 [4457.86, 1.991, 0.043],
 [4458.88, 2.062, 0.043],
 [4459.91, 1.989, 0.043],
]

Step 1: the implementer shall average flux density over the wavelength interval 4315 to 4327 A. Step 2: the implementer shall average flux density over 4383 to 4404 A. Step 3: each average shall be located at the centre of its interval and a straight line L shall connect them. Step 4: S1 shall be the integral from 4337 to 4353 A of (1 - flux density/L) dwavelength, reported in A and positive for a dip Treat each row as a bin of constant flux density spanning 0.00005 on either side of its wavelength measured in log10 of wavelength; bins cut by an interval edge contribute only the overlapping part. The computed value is 3.53 A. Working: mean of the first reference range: 2.06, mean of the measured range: 1.61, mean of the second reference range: 2.07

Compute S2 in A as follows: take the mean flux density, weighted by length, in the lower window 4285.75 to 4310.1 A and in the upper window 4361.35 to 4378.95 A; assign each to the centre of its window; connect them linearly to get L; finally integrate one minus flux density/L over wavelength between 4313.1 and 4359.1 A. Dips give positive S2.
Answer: 4.7 A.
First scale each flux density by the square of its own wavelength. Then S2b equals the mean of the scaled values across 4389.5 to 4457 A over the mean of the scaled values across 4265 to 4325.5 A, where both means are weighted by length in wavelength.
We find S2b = 1.0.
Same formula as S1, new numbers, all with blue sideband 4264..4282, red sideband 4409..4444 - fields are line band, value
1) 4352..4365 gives 0.58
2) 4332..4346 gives 3.13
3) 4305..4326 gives 0.09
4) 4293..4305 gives -0.04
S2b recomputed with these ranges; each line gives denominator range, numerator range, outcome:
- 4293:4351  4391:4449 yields 1.10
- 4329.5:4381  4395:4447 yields 1.11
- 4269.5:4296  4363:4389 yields 1.03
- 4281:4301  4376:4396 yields 1.03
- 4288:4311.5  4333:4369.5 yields 0.89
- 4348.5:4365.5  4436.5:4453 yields 1.07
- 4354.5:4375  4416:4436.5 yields 1.04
